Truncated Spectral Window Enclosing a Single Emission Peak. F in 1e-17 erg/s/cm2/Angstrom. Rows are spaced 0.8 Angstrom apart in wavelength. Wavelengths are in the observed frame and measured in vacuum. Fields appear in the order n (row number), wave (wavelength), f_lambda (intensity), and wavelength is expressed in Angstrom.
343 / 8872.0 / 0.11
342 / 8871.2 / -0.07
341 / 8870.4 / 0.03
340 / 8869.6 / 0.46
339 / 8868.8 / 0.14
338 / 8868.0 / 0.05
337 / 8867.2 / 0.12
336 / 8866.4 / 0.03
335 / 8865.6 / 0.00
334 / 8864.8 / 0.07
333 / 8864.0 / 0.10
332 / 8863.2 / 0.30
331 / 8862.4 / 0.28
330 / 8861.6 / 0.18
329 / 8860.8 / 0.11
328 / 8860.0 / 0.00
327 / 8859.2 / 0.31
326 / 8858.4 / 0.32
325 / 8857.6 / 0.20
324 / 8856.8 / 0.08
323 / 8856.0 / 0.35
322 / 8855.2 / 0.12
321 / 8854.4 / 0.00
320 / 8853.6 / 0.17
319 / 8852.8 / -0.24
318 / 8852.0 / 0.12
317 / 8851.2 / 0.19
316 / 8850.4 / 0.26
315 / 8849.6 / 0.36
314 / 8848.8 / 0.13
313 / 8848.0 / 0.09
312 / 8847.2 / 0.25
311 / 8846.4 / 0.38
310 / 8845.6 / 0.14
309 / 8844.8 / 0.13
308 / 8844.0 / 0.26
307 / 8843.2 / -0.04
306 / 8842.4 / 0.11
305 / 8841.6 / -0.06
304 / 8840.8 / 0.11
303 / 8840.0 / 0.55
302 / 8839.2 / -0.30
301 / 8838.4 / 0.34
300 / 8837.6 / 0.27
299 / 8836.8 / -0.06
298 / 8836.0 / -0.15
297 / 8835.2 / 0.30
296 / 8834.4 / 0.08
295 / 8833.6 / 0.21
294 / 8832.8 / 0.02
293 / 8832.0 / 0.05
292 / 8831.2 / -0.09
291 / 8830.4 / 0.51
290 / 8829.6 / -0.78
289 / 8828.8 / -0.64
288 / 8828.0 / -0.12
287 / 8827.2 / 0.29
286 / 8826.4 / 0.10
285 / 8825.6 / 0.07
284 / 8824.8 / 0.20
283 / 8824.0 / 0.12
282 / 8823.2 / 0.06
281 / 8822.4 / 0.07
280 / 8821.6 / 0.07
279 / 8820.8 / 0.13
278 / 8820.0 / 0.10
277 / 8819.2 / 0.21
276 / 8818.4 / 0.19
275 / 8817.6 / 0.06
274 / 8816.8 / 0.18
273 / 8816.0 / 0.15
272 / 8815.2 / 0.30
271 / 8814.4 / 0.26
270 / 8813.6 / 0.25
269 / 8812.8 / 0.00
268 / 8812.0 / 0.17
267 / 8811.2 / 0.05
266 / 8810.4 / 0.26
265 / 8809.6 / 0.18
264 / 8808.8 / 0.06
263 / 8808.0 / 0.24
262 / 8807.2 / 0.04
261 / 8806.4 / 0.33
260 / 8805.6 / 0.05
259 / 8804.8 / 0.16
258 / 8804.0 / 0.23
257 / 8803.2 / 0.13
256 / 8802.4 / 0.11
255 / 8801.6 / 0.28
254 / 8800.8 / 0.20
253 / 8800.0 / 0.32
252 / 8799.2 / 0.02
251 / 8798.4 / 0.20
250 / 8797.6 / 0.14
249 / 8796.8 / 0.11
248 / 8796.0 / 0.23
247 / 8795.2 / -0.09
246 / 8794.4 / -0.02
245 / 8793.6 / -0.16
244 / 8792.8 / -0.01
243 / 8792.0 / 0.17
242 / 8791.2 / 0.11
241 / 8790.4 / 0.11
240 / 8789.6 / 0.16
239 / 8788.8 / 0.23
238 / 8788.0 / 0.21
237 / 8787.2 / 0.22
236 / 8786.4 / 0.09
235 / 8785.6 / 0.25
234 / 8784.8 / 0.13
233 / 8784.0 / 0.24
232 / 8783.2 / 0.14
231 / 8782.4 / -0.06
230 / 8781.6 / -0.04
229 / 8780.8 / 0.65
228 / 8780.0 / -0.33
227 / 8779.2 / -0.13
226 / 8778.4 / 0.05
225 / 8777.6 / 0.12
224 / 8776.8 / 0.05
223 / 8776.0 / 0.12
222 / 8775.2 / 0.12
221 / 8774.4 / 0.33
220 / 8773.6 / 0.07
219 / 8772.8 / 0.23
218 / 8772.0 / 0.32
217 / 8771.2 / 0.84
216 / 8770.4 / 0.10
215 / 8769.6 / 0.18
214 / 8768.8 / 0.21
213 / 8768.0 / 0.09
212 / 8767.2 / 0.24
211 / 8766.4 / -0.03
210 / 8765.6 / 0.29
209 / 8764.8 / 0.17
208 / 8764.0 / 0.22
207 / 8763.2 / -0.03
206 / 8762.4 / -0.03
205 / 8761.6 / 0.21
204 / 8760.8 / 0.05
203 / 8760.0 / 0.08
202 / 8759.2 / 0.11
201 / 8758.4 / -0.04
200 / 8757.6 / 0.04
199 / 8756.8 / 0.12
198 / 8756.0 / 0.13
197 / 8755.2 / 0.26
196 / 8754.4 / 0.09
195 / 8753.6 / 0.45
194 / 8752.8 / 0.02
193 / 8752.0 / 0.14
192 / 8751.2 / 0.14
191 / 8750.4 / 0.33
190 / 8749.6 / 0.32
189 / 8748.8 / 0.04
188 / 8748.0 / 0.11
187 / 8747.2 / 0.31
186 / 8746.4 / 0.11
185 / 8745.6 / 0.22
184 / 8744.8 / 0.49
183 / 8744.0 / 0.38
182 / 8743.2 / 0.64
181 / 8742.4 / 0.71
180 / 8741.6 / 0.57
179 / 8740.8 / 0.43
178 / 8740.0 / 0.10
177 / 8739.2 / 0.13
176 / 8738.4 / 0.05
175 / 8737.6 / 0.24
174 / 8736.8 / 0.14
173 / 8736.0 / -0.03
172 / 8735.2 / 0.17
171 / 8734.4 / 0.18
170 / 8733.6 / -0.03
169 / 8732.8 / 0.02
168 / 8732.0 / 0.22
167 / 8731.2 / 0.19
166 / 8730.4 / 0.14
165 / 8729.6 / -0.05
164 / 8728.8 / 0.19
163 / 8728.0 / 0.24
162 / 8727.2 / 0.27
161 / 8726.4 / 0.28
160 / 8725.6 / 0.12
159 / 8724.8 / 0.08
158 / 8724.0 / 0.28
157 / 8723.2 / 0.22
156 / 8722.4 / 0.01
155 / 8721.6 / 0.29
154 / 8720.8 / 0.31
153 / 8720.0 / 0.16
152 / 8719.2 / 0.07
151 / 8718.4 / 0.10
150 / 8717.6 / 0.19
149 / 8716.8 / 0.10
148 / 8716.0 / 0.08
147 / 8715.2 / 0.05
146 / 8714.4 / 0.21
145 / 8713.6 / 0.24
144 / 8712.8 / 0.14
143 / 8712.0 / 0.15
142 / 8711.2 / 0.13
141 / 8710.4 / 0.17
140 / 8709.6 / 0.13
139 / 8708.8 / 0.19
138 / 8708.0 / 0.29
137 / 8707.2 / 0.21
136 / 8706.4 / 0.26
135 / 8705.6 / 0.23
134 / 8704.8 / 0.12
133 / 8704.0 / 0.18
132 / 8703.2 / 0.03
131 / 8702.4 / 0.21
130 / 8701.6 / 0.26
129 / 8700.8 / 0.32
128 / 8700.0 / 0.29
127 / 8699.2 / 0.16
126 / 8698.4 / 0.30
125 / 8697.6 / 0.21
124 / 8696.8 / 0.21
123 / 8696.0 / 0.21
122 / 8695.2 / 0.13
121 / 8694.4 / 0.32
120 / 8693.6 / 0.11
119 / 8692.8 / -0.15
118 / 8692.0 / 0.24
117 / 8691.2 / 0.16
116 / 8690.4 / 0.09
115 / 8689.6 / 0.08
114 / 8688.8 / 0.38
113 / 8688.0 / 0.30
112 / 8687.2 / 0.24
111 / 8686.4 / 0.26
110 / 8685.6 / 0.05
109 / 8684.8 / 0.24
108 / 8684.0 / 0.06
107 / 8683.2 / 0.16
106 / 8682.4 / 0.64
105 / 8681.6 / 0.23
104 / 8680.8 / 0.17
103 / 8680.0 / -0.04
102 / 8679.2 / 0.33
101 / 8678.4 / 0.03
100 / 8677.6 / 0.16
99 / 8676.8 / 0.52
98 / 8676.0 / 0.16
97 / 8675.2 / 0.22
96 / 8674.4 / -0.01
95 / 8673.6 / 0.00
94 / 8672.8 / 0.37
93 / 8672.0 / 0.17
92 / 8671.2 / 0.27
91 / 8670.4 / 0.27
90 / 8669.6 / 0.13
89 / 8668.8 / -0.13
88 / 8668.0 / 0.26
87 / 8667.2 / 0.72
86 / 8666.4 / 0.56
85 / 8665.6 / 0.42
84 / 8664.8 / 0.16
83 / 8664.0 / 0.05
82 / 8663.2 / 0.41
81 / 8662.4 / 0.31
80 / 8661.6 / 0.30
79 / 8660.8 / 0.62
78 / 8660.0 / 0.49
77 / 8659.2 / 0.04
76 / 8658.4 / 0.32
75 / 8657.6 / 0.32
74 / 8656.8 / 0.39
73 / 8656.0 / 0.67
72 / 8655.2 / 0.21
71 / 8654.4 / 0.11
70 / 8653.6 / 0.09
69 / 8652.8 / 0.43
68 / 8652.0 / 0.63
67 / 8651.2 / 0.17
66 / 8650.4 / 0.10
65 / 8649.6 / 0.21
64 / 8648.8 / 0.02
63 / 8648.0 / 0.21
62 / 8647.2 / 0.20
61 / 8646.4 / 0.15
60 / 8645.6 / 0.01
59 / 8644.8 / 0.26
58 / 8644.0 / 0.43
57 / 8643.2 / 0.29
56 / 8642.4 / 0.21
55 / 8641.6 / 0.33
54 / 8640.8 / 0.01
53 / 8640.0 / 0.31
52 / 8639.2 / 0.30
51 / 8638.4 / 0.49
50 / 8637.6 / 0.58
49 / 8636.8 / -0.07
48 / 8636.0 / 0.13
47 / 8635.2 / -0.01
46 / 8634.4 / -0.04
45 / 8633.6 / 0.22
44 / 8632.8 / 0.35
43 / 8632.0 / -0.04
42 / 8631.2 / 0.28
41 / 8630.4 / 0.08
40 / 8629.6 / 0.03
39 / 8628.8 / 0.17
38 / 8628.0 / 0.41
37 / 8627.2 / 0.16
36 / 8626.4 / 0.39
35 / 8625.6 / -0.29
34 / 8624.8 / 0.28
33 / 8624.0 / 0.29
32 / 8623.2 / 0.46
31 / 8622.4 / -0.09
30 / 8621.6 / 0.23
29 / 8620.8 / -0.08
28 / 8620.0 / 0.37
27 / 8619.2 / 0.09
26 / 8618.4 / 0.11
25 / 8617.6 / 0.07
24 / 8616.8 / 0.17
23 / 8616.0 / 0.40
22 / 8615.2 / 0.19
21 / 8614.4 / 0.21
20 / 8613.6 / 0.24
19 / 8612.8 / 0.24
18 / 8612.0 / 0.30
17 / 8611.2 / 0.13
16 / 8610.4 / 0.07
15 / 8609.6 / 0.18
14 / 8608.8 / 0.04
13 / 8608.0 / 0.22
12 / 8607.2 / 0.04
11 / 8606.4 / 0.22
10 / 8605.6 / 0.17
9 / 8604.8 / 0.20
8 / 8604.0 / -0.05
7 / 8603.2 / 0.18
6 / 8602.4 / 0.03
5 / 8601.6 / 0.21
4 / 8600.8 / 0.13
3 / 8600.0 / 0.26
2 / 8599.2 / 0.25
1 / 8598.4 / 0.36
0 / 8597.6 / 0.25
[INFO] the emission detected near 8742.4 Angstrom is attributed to H-gamma 4340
